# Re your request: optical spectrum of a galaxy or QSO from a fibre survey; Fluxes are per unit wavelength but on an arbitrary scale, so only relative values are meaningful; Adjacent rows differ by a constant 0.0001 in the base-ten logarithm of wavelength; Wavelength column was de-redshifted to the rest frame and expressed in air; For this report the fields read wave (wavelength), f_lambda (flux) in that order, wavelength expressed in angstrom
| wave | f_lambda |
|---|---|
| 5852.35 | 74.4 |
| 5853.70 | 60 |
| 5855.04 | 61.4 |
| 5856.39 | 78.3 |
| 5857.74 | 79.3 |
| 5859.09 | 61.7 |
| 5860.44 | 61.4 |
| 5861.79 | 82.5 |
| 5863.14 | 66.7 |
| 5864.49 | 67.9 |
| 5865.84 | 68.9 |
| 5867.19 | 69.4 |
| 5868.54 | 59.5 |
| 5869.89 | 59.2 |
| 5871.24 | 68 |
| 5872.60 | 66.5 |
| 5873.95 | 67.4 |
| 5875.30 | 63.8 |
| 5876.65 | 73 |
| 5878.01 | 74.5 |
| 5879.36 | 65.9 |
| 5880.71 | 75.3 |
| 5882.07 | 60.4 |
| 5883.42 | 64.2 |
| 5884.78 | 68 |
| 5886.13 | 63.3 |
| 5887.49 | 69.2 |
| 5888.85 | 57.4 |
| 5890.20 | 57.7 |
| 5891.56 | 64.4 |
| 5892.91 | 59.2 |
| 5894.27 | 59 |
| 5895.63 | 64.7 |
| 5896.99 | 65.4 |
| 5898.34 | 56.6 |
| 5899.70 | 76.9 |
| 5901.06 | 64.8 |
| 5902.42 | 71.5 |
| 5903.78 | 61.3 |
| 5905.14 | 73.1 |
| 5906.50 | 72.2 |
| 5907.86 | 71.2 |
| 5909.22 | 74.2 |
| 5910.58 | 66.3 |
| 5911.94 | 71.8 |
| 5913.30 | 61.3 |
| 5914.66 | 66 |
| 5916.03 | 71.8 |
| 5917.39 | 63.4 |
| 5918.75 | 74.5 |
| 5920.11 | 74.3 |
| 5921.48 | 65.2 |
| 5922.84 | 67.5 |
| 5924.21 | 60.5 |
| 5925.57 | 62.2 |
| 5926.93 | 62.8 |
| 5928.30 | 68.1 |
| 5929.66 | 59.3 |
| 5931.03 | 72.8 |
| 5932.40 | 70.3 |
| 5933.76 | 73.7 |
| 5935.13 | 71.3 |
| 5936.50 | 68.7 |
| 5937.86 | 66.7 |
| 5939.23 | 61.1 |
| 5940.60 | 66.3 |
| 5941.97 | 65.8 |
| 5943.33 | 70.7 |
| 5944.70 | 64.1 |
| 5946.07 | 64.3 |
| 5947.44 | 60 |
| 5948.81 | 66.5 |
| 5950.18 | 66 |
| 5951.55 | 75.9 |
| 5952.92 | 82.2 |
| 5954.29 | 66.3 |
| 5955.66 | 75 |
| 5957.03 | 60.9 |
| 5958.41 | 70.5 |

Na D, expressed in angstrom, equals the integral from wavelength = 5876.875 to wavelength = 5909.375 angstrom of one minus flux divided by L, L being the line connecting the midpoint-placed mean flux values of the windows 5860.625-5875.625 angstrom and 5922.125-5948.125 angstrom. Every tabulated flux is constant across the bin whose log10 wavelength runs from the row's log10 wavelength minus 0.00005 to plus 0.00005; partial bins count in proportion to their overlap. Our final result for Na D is 0.3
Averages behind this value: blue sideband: 67.2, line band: 66.2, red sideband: 66.1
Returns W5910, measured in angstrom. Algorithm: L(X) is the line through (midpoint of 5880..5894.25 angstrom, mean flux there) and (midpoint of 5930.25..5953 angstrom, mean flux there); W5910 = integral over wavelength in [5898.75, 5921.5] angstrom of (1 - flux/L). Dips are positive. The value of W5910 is -1.31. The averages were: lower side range 63.7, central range 69.4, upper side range 68.2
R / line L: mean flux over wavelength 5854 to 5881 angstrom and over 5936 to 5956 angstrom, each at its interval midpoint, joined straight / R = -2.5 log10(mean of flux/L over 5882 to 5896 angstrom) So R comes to 0.09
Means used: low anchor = 68.3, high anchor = 67.9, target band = 62.5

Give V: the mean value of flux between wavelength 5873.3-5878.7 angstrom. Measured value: 69.7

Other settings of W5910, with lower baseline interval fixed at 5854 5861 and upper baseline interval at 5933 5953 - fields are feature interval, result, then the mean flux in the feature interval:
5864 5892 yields 0.88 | 65.9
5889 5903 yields 0.88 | 63.7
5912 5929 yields 0.31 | 66.7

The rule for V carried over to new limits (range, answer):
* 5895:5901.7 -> 65.7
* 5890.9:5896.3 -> 61.8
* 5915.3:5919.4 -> 69.8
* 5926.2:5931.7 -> 65.7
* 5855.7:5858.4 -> 78.6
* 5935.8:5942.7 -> 65.8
